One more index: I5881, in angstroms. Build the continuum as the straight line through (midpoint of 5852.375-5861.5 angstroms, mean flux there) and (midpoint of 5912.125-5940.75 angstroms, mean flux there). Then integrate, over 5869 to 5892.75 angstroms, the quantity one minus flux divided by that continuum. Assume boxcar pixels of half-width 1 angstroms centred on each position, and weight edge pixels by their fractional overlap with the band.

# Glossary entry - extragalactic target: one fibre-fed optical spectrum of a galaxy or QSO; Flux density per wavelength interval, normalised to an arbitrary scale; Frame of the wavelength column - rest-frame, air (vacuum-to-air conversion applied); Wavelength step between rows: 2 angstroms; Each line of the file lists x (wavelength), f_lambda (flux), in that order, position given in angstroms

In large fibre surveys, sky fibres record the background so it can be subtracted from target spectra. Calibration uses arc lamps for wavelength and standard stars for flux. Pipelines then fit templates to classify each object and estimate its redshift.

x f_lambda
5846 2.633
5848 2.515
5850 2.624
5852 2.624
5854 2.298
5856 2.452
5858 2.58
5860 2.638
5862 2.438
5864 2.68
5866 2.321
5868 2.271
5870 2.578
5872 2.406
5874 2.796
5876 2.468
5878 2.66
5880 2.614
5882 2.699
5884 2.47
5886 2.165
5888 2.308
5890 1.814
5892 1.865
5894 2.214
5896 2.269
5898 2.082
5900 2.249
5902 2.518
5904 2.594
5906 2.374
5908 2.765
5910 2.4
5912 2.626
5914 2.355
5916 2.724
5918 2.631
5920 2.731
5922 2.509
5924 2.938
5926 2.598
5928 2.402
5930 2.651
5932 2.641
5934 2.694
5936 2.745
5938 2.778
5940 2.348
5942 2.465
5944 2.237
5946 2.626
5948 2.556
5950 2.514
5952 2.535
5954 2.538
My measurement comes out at 1.2 angstroms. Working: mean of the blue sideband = 2.5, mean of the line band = 2.41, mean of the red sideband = 2.63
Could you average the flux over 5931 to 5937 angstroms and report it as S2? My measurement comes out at 2.69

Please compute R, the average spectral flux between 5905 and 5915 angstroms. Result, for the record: 2.5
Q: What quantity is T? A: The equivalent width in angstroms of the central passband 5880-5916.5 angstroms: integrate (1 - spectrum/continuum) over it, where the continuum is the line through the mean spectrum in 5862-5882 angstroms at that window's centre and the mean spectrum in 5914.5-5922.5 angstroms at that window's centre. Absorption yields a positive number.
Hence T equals 3.3 angstroms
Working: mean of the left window 2.54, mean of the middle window 2.36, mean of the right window 2.64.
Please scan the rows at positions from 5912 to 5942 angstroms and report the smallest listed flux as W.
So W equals 2.348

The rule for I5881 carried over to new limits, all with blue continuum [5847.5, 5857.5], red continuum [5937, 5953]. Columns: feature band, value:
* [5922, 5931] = -0.45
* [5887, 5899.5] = 2.04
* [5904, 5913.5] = -0.11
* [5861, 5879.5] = -0.07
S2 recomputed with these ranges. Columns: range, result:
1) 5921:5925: 2.72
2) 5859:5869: 2.47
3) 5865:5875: 2.47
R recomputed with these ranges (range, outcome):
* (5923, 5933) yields 2.65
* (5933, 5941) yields 2.64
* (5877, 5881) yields 2.64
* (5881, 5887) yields 2.44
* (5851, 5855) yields 2.46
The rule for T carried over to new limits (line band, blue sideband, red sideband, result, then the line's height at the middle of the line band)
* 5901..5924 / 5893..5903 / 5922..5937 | -1.3 angstroms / 2.45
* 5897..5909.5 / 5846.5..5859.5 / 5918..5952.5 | 0.7 angstroms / 2.56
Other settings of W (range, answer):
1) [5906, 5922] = 2.355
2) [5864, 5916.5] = 1.814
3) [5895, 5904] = 2.082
